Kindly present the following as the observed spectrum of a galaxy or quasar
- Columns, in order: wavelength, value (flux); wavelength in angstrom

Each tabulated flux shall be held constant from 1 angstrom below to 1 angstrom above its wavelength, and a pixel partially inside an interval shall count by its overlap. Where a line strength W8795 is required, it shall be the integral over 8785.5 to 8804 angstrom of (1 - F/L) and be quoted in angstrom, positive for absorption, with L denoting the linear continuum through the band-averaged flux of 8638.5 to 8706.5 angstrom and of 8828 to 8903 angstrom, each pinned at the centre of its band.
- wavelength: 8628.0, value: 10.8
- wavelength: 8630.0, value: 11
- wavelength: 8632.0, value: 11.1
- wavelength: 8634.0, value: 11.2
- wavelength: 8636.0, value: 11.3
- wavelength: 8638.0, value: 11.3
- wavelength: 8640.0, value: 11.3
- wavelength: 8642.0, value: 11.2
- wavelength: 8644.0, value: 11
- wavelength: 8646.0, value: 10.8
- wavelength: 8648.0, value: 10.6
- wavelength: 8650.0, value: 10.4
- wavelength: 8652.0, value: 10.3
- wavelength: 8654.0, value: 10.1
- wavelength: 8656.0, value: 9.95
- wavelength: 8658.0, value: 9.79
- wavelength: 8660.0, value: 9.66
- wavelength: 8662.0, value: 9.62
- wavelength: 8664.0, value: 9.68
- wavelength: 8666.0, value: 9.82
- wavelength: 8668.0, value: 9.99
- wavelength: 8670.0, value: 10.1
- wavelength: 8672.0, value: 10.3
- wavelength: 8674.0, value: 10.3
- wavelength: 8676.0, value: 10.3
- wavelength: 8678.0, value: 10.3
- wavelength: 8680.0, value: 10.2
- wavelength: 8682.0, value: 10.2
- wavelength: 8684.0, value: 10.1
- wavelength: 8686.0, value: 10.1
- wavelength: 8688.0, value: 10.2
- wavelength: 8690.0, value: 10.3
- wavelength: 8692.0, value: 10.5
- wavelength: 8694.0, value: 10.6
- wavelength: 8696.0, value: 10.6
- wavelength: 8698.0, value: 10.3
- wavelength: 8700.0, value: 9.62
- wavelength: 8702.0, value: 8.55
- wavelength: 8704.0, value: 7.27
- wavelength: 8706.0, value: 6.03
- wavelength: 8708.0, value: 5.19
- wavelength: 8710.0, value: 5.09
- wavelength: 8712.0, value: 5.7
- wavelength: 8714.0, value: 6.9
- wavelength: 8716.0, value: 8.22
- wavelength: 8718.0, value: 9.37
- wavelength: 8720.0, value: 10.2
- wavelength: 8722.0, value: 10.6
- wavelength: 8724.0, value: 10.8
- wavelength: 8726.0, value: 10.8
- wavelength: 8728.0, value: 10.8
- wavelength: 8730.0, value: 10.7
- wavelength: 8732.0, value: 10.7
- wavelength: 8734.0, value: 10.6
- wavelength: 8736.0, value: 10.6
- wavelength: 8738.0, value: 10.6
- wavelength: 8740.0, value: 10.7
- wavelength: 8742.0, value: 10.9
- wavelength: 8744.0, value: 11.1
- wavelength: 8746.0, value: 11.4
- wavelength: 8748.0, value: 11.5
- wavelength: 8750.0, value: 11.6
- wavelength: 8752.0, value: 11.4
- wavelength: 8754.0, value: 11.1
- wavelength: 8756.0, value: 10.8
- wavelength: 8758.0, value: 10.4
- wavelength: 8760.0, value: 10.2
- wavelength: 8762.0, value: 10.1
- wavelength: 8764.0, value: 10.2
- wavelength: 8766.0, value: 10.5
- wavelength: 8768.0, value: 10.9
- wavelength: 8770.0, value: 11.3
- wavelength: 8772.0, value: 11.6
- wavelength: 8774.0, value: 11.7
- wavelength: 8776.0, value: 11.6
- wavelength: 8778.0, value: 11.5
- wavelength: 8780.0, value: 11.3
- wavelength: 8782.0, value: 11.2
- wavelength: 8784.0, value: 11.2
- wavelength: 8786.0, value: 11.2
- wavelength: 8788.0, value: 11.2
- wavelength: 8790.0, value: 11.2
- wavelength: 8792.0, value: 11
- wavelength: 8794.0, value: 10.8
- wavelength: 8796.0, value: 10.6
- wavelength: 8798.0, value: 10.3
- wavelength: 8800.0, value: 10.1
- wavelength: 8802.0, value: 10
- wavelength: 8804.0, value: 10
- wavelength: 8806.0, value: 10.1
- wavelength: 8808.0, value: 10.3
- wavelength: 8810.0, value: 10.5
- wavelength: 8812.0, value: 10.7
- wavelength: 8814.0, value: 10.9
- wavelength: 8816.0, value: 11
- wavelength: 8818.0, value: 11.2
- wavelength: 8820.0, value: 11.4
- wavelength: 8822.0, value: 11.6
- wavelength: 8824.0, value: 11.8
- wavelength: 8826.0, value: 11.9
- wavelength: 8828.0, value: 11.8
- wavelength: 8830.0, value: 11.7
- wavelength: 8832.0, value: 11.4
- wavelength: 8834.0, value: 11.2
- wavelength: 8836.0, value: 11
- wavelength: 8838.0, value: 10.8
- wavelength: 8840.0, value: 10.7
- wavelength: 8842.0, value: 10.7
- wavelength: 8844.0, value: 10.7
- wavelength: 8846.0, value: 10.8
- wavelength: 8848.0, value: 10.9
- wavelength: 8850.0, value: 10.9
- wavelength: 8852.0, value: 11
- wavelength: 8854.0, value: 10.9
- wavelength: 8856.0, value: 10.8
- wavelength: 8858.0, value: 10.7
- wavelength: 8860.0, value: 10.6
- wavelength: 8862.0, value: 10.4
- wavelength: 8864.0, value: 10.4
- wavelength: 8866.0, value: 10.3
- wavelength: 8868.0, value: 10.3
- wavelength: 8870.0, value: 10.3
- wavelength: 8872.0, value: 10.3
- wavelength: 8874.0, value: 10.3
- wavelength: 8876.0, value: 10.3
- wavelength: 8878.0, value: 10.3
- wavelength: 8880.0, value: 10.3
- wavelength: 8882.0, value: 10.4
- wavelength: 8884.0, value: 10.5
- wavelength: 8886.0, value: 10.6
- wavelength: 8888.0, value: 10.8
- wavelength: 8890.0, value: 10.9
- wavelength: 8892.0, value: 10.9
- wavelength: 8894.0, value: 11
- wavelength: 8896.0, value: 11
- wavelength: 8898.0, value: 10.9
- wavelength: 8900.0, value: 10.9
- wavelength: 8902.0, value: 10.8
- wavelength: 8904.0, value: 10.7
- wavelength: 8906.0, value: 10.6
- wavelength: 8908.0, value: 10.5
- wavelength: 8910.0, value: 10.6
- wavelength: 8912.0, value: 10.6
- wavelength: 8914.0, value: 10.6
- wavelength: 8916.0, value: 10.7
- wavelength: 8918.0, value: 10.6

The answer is -0.3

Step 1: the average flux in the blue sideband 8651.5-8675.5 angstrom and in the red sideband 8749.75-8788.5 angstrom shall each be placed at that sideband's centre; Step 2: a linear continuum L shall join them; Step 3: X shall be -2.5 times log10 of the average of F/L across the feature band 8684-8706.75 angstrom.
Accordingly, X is 0.08 mag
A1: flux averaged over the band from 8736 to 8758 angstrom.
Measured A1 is 11.1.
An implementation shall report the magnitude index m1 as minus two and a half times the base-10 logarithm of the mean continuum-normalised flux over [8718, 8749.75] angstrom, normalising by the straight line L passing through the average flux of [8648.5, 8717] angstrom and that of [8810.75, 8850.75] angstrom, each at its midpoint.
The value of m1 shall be -0.09 mag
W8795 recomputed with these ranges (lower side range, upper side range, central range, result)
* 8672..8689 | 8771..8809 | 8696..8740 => 5.9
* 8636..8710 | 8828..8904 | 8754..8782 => -1.8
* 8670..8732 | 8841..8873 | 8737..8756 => -2.7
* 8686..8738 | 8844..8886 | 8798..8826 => -1.8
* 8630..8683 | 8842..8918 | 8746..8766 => -0.6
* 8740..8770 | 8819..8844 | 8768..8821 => 0.8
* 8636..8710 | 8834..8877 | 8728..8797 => -5.0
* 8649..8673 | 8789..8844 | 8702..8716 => 5.3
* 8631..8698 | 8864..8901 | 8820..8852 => -2.0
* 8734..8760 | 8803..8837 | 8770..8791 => -0.7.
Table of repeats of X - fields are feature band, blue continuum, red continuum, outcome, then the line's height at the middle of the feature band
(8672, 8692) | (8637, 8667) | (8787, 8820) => 0.02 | 10.4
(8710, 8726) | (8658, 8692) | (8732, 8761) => 0.21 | 10.6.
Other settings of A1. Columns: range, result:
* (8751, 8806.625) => 10.8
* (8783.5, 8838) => 11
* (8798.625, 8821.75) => 10.6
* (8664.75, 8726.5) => 9.3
